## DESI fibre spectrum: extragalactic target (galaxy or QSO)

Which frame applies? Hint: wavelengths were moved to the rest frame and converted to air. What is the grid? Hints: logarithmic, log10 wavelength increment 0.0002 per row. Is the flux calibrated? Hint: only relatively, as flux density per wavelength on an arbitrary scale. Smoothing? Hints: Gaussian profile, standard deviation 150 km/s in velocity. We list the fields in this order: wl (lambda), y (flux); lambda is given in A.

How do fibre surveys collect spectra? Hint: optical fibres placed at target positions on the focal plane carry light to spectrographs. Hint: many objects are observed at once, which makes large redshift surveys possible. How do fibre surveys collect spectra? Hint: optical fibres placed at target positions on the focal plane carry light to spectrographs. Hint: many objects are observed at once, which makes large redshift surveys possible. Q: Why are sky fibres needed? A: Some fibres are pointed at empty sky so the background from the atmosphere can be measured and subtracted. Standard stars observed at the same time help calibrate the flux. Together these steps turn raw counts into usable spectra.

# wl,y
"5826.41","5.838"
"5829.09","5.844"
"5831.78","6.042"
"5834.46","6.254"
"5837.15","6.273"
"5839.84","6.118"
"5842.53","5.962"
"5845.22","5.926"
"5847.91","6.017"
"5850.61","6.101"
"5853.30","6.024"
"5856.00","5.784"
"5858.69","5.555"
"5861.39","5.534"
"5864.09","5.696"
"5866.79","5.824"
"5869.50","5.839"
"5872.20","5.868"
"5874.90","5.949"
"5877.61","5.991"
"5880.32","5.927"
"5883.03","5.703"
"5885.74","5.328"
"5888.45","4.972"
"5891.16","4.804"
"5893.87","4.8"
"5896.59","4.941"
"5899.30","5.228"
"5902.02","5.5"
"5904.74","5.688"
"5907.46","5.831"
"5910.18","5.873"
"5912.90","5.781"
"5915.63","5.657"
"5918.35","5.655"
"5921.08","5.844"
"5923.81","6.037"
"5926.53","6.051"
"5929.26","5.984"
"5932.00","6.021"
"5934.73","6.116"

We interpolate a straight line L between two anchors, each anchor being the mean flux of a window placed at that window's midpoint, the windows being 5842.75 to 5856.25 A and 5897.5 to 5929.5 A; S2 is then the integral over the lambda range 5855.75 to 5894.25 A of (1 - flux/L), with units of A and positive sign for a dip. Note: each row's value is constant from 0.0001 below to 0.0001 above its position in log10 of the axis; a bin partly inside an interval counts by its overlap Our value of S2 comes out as 2.0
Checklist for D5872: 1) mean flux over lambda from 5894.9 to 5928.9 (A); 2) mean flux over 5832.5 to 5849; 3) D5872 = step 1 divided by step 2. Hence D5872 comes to 0.93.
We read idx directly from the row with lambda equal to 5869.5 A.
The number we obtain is 5.839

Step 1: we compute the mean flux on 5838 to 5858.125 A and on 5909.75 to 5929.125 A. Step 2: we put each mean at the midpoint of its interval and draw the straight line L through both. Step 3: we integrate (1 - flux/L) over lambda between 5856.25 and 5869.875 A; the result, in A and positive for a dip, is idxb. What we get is 0.61 A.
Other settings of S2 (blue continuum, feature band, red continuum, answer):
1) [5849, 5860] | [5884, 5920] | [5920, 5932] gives 3.3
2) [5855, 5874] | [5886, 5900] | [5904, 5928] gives 2.0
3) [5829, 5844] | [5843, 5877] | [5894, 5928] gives 0.6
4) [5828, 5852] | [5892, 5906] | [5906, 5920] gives 1.5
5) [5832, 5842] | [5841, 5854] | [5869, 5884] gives 0.2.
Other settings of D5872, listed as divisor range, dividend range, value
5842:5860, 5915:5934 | 1.00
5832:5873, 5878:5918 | 0.92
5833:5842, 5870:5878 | 0.96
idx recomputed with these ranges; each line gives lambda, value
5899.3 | 5.228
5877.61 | 5.991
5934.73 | 6.116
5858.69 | 5.555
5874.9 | 5.949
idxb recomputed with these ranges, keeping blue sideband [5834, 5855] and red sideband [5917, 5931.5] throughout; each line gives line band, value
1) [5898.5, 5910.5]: 0.7 A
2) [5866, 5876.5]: 0.3 A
